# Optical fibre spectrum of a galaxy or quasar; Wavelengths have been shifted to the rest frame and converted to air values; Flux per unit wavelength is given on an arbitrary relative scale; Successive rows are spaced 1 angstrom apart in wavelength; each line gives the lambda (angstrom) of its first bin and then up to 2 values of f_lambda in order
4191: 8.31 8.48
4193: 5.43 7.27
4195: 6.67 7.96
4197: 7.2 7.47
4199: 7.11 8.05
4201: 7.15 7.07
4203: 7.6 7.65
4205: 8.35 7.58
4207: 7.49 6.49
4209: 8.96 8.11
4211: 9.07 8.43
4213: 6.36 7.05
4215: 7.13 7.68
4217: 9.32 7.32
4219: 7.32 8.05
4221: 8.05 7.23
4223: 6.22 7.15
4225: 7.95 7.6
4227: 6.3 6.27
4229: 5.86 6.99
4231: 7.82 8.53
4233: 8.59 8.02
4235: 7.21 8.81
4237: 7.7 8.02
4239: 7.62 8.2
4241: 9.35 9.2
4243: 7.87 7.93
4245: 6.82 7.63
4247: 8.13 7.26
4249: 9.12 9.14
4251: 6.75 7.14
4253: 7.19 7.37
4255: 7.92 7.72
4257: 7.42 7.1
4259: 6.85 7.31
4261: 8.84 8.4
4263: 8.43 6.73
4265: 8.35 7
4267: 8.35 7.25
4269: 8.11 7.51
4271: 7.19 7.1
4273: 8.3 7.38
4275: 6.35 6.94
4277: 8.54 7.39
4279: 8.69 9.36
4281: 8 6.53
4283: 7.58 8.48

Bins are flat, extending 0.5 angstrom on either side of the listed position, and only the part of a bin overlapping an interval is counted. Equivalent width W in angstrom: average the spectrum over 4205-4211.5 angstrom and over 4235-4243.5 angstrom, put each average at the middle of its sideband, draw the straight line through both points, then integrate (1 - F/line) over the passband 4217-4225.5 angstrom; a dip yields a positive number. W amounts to 0.6 angstrom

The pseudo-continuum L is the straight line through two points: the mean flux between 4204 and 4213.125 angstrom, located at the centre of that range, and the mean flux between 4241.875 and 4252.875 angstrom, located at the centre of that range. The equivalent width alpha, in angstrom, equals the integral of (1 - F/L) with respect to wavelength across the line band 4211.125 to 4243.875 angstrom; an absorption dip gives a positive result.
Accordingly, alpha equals 0.8 angstrom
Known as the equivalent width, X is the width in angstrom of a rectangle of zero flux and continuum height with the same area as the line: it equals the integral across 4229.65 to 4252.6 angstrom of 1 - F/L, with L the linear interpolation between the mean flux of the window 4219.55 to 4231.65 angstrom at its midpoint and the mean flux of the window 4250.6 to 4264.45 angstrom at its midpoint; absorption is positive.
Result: -2.1 angstrom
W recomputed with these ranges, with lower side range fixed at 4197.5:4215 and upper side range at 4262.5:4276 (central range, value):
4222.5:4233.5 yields 0.6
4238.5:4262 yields -0.9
